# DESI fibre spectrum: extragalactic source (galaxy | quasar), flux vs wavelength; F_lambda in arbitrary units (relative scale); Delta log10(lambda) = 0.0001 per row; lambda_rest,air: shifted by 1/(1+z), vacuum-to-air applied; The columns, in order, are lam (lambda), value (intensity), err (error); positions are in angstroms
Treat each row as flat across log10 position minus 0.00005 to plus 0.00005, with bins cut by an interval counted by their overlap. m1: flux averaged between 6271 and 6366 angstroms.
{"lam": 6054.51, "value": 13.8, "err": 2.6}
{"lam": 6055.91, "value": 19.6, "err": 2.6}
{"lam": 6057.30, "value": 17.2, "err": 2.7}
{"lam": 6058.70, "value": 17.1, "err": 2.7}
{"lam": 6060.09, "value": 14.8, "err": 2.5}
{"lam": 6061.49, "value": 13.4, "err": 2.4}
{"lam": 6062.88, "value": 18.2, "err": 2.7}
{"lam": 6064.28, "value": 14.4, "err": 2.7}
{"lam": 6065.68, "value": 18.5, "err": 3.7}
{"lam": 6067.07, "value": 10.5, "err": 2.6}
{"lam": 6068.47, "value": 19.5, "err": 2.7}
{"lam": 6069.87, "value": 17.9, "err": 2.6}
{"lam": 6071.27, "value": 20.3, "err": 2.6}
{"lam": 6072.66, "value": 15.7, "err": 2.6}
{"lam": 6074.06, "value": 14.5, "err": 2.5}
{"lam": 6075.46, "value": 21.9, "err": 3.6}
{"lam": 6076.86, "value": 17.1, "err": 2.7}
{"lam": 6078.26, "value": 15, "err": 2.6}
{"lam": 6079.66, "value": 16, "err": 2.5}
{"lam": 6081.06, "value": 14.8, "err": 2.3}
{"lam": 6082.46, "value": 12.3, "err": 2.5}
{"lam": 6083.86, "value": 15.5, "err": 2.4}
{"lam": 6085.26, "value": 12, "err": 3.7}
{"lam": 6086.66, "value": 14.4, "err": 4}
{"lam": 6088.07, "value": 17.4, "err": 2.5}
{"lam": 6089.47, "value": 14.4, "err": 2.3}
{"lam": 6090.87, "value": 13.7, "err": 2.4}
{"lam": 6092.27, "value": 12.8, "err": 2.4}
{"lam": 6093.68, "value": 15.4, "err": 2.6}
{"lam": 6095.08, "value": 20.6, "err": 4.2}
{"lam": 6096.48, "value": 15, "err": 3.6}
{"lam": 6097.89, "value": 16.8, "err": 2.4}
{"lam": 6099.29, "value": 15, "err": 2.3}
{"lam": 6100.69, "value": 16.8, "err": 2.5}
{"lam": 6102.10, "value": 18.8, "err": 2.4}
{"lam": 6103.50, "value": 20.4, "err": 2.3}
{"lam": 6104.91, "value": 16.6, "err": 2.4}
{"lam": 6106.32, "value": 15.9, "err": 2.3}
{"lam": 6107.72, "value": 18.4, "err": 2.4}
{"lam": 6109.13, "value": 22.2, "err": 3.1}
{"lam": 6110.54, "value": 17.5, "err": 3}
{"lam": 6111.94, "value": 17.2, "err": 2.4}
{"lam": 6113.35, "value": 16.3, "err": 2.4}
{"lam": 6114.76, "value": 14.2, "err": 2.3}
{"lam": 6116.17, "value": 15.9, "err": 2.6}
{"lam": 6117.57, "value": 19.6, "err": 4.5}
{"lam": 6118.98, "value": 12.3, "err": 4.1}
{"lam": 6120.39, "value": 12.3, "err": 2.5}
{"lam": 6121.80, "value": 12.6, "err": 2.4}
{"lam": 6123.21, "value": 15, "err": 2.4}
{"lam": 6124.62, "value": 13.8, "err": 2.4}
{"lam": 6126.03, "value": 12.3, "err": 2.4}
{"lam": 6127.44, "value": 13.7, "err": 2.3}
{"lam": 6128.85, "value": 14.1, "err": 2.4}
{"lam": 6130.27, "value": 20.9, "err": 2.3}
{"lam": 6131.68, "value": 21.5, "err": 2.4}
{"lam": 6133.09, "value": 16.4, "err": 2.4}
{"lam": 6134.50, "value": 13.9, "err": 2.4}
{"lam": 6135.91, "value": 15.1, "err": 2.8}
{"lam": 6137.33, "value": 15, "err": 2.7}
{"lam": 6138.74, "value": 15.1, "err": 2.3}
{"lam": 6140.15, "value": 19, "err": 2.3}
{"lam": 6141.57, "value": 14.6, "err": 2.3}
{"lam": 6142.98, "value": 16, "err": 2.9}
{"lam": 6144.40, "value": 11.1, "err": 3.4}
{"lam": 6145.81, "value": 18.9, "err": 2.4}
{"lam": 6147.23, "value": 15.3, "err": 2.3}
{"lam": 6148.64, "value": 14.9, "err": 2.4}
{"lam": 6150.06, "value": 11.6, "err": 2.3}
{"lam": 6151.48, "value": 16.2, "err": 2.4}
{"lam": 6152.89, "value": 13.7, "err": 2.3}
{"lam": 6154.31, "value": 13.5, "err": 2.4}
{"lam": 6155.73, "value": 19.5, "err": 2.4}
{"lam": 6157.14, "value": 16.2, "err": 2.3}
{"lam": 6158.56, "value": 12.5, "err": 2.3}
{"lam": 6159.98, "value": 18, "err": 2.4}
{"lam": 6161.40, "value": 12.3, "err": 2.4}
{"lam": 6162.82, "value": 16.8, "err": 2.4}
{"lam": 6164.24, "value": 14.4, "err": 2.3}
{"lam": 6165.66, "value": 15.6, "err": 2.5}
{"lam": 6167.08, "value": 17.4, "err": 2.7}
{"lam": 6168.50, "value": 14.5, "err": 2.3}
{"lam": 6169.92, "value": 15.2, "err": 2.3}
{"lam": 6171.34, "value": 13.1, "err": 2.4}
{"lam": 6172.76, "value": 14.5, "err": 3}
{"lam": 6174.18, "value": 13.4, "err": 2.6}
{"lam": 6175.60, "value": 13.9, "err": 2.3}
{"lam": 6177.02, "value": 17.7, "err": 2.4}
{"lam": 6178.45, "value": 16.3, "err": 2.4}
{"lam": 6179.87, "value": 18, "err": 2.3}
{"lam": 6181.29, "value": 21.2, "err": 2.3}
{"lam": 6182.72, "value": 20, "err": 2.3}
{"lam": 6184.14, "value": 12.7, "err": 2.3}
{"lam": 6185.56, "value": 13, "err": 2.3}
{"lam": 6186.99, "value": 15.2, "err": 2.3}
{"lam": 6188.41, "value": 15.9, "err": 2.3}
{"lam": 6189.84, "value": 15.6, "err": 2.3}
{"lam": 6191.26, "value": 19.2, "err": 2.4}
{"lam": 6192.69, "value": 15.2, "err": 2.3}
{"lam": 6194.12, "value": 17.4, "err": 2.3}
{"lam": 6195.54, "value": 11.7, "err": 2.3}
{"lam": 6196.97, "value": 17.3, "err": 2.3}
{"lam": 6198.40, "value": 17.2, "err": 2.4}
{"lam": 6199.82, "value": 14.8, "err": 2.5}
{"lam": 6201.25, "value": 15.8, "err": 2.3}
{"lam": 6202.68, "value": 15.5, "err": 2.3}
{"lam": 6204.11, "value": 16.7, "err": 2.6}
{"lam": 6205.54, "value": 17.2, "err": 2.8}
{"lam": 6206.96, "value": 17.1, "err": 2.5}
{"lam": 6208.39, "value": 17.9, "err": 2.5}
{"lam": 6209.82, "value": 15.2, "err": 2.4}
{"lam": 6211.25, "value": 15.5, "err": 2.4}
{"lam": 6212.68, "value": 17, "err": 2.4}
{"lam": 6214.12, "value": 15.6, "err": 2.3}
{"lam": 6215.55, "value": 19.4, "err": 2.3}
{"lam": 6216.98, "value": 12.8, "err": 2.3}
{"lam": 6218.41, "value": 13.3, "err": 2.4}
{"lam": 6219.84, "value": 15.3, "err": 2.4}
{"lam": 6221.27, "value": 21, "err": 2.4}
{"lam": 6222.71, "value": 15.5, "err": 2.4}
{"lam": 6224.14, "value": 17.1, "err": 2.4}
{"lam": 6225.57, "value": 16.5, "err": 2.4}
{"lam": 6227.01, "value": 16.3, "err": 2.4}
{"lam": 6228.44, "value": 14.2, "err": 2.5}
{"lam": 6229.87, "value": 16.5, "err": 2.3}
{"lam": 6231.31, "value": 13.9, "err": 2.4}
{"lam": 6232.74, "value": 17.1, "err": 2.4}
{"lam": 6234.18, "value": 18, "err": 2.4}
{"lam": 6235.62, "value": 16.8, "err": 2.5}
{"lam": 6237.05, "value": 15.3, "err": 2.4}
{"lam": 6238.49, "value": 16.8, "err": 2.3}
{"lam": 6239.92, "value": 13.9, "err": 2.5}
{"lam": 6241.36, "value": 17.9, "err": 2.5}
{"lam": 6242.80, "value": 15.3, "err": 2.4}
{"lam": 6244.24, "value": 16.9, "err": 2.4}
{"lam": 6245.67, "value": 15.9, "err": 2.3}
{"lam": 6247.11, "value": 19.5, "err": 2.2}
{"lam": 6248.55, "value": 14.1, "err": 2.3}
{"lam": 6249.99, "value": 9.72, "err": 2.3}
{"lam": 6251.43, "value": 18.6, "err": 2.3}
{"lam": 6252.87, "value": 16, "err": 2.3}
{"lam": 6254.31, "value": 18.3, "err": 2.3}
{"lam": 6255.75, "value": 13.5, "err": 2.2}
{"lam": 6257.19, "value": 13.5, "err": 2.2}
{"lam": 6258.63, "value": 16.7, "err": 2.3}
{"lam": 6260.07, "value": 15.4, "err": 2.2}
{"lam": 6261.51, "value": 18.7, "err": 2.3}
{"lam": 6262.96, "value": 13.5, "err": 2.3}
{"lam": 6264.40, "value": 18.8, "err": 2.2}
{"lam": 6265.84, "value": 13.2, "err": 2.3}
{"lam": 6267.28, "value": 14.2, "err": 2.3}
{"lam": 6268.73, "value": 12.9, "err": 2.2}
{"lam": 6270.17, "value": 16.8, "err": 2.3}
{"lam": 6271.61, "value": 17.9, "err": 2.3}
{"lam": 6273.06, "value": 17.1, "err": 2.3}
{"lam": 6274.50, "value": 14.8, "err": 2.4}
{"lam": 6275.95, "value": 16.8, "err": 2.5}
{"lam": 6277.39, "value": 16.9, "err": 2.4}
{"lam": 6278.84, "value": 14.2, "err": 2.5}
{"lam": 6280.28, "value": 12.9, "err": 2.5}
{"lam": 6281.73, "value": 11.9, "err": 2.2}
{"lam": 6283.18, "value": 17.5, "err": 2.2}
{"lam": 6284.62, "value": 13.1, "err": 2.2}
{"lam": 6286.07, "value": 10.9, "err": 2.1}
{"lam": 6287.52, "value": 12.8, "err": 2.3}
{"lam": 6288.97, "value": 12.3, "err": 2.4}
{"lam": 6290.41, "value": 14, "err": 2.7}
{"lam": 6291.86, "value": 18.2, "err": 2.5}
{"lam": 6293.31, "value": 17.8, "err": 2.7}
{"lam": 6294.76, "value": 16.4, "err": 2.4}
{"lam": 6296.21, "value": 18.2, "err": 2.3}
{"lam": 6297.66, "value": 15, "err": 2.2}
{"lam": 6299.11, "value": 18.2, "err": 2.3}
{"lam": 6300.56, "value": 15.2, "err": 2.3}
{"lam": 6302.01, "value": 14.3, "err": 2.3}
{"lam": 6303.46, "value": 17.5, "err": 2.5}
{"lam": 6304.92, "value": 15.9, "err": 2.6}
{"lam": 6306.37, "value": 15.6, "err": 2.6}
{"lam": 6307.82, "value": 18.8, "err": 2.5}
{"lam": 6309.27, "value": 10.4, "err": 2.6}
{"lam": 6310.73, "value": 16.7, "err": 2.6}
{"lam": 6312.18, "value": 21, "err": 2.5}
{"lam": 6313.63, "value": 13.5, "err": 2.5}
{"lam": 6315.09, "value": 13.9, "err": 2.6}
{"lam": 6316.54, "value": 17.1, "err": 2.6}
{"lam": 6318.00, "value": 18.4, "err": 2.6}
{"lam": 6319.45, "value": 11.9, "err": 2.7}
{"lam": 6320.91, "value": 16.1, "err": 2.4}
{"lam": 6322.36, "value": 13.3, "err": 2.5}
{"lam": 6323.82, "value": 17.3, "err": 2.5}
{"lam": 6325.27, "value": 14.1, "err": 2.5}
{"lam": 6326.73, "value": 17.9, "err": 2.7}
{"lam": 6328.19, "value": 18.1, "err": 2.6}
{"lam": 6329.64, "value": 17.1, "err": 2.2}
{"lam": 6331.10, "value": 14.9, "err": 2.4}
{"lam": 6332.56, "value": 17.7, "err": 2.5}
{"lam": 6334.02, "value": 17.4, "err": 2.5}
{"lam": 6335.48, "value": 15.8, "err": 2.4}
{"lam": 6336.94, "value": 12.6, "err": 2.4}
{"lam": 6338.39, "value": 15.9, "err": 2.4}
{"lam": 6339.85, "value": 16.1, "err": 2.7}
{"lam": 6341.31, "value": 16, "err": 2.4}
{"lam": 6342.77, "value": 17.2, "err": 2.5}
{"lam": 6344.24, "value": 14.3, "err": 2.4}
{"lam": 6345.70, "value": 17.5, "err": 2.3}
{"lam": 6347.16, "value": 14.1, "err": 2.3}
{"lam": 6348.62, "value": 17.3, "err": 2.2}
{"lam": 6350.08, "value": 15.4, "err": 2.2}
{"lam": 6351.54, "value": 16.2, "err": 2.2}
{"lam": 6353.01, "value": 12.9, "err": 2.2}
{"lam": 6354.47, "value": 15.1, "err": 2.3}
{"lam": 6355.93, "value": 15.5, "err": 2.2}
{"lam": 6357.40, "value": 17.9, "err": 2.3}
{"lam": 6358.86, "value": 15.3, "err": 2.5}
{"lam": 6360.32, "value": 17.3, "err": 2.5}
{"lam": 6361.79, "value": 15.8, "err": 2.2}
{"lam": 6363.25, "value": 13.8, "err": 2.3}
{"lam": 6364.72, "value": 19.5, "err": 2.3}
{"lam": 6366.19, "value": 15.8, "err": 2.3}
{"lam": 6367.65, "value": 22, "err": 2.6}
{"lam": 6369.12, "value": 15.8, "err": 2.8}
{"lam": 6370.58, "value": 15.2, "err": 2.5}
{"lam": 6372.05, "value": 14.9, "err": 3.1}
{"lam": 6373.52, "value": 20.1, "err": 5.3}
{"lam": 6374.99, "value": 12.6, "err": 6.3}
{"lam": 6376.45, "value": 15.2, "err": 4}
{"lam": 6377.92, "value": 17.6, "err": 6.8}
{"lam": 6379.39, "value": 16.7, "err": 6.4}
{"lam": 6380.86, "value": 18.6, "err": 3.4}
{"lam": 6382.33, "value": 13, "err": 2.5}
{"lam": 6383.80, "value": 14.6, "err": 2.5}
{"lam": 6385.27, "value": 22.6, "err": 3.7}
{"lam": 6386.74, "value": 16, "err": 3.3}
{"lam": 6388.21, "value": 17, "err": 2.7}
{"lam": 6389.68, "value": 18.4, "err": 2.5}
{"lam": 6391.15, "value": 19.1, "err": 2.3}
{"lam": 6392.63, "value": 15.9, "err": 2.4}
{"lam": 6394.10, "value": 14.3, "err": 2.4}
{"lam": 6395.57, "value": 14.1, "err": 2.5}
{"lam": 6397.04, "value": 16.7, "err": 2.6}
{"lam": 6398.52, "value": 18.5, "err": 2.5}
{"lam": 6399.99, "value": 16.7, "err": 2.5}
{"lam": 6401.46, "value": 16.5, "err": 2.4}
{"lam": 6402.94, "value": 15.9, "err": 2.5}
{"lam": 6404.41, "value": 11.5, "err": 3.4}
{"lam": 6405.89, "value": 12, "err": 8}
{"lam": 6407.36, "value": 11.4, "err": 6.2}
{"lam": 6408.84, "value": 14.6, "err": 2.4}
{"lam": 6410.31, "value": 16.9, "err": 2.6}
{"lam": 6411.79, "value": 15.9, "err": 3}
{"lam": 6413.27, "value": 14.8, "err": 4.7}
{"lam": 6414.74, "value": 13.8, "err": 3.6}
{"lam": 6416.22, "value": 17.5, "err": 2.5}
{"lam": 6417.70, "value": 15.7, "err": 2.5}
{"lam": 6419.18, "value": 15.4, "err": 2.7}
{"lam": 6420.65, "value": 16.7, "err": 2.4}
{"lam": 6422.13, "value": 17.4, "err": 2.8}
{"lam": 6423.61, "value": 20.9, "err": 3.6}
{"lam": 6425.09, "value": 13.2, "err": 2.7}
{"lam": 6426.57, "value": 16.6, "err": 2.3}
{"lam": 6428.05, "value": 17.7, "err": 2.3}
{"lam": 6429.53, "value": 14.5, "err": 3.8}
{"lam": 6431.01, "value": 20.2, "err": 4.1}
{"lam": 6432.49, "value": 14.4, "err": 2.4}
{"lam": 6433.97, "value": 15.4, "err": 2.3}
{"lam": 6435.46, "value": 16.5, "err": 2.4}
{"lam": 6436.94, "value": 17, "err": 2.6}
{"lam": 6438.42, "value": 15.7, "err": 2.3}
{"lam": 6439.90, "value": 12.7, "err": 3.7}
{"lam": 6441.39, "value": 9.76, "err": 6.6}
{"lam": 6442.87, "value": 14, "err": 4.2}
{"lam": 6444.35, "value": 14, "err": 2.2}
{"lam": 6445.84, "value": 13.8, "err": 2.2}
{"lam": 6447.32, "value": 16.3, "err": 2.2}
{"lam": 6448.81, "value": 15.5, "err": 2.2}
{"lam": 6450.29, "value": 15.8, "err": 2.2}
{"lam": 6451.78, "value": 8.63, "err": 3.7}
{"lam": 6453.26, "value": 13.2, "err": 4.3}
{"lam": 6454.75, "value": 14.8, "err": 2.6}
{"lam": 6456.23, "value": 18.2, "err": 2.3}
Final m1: 15.7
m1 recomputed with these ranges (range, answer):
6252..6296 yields 15.3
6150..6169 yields 15.3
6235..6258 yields 15.8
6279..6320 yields 15.3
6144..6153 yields 14.7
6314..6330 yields 15.8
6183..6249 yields 16.1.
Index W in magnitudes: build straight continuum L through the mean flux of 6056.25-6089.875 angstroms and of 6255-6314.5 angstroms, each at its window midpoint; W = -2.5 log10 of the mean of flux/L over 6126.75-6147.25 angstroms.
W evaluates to -0.02 mag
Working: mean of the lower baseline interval 16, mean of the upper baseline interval 15.4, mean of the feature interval 16.1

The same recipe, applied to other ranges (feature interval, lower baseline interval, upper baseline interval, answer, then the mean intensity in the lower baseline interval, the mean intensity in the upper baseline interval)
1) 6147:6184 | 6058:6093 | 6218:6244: 0.029 mag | 15.7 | 16.2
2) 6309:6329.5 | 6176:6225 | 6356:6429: 0.028 mag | 16.3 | 16.2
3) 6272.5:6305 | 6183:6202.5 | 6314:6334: 0.042 mag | 15.6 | 16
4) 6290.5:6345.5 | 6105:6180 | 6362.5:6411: -0.006 mag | 15.6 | 16.2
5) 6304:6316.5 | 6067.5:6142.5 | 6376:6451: 0.005 mag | 16.1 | 15.8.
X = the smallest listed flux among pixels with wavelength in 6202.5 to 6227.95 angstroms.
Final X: 12.8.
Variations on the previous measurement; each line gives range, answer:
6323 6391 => 12.6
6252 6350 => 10.4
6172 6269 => 9.72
